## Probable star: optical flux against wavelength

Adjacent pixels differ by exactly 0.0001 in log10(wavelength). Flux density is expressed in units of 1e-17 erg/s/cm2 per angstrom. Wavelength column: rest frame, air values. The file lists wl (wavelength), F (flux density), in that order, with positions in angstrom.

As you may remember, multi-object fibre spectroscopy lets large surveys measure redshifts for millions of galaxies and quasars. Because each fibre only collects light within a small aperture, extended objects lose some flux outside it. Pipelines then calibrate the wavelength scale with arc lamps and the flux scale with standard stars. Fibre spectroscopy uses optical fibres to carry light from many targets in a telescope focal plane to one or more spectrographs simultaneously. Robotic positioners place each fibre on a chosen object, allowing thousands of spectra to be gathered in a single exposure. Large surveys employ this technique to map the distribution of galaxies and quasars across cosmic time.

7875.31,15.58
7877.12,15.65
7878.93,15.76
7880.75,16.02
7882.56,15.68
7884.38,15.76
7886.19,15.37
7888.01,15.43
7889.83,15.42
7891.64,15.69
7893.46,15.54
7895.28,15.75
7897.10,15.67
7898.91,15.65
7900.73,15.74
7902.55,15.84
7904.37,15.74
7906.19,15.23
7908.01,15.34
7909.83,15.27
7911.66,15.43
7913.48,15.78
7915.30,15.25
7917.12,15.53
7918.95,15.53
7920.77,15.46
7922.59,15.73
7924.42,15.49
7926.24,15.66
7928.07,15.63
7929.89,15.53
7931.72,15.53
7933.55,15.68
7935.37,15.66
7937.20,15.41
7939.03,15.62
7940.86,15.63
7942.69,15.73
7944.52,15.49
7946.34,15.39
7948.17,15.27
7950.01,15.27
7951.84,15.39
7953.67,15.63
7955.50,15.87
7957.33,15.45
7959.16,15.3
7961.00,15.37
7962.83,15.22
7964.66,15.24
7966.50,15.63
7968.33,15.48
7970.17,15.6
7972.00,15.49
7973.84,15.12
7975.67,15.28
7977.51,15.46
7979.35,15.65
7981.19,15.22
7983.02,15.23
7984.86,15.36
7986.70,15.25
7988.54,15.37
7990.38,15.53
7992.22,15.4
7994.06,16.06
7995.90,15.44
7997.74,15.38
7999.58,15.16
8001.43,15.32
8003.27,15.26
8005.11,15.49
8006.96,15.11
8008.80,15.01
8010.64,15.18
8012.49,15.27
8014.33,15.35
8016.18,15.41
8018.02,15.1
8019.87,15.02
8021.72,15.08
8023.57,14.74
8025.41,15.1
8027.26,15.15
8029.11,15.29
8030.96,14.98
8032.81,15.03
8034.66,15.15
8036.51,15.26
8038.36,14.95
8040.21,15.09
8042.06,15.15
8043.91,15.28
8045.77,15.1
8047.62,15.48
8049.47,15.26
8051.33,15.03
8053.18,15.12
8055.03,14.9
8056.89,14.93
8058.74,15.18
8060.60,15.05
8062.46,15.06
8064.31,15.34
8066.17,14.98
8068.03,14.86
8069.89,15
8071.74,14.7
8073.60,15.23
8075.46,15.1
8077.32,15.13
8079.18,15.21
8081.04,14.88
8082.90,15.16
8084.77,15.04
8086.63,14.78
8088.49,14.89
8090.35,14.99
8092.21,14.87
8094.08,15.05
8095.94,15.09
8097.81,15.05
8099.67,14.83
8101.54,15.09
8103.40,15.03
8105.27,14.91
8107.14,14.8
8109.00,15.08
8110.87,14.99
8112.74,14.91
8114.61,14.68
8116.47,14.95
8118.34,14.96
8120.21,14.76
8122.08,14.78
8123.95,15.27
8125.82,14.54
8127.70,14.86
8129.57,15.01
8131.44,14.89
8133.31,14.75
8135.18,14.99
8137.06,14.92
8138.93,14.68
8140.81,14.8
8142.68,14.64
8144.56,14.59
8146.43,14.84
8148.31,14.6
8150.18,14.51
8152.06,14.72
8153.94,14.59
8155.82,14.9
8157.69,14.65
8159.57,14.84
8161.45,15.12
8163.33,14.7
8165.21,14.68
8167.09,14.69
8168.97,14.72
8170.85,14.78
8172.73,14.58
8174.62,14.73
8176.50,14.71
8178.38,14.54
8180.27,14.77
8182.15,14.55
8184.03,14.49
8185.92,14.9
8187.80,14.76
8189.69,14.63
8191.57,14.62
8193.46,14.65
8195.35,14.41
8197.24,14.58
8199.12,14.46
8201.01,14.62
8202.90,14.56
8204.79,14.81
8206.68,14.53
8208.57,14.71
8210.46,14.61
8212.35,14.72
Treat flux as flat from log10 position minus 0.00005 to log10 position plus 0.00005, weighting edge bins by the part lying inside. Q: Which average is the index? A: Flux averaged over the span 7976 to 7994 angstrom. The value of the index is 15.4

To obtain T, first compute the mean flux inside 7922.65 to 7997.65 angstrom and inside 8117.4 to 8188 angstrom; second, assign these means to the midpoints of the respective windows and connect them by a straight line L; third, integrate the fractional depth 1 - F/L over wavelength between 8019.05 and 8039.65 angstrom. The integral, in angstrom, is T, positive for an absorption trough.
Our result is 0.20 angstrom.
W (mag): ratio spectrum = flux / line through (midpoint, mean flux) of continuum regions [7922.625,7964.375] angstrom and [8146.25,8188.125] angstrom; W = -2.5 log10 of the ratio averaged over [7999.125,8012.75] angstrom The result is 0.00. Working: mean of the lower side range 15.5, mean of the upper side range 14.7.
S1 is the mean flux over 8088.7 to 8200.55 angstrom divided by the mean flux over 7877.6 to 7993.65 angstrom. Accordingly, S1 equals 1.0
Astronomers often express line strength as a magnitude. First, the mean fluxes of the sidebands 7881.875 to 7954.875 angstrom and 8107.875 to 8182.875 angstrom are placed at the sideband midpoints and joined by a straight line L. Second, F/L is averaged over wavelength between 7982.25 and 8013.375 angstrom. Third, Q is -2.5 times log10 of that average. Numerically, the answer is 0.00 mag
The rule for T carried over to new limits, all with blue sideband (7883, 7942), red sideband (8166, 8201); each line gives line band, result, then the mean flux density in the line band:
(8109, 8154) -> 0.02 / 14.8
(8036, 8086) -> -0.10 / 15.1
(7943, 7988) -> -0.07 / 15.4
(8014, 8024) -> 0.05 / 15.1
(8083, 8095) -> 0.01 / 14.9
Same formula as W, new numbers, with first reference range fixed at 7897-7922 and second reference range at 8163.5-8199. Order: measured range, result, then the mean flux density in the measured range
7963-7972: -0.01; 15.5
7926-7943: -0.01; 15.6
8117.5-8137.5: 0.00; 14.9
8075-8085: -0.01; 15.1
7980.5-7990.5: 0.00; 15.3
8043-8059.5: 0.00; 15.1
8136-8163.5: 0.00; 14.7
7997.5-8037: 0.00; 15.2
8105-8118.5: 0.00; 14.9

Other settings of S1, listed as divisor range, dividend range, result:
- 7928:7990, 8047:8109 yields 0.97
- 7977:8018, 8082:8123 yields 0.97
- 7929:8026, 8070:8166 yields 0.97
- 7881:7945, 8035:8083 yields 0.97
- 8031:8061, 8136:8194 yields 0.97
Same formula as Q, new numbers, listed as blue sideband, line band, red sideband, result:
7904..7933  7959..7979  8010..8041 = -0.004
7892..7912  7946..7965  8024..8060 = 0.000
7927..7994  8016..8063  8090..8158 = 0.004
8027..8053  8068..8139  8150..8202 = -0.001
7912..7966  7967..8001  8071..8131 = -0.004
